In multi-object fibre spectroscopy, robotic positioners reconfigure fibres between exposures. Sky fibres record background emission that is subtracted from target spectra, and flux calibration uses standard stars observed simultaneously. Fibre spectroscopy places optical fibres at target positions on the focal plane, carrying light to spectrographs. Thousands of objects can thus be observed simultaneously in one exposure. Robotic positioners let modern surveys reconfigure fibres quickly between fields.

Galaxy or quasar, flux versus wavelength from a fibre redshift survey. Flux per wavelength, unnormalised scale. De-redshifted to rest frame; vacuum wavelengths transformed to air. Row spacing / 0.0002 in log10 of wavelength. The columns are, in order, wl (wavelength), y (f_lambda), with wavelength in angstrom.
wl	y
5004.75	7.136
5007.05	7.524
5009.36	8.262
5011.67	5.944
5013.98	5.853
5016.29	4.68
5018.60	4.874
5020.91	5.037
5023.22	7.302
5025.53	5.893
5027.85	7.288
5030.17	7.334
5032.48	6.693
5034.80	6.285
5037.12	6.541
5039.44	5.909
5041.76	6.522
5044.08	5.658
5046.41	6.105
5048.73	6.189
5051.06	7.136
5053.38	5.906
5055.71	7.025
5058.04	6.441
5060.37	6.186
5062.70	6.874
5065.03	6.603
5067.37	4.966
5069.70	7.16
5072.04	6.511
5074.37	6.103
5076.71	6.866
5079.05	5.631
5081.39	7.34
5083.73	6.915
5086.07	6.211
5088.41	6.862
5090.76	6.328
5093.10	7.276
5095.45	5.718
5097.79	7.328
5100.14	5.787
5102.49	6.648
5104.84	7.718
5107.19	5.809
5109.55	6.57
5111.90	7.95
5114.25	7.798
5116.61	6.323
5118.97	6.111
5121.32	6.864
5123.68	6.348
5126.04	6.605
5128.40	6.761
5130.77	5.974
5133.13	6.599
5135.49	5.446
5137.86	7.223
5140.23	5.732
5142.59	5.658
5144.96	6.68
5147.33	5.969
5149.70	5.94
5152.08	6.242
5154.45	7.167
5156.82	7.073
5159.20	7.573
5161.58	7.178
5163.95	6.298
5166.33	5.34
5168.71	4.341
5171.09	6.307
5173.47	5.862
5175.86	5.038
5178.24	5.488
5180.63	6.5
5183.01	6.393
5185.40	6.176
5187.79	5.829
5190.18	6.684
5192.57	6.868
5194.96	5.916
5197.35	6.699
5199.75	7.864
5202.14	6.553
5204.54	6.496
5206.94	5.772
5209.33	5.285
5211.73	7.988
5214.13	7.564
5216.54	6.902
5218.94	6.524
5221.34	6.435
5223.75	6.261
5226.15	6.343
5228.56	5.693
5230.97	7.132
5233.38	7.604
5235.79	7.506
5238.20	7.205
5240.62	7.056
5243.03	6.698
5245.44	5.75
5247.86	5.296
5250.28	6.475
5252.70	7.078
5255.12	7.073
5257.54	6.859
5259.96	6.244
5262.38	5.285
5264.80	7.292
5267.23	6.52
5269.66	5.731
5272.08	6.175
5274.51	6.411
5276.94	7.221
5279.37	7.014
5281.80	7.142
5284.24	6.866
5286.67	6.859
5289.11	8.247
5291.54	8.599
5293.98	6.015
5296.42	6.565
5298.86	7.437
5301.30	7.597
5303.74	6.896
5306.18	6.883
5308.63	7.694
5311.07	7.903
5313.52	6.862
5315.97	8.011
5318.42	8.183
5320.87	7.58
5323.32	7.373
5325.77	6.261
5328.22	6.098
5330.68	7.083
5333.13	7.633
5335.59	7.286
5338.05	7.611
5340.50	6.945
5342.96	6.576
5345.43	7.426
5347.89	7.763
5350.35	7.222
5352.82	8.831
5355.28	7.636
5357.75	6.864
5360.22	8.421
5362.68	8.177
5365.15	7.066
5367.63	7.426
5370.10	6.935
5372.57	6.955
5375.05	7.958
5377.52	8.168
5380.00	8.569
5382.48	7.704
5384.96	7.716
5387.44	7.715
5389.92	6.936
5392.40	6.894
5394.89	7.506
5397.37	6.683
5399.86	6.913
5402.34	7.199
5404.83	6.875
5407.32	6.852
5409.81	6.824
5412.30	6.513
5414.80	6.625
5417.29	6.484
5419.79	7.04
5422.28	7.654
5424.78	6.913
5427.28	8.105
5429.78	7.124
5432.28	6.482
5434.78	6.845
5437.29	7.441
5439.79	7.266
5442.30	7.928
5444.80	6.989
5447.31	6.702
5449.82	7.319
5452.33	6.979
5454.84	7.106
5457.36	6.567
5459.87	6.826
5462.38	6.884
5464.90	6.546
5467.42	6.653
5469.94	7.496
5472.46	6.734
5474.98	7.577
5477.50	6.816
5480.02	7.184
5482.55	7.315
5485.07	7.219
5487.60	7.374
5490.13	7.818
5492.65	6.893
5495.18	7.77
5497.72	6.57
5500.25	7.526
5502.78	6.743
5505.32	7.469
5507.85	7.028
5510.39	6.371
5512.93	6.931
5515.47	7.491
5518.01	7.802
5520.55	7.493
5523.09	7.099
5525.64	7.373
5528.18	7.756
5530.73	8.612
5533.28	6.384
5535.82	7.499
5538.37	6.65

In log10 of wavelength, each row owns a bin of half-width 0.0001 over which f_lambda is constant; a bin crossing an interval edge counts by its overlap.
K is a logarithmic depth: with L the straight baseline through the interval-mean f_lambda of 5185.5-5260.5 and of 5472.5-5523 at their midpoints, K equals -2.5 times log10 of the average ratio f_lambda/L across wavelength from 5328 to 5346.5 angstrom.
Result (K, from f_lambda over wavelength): -0.04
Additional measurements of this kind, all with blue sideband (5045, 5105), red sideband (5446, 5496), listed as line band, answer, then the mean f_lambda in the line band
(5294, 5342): -0.056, 7.22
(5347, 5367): -0.122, 7.74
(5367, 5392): -0.096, 7.59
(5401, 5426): 0.016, 6.9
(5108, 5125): -0.042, 6.83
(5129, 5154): 0.071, 6.19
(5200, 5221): 0.003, 6.68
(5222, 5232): 0.064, 6.35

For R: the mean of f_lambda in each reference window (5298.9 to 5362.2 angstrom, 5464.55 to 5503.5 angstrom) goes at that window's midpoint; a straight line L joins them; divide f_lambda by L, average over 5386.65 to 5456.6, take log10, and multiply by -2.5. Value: 0.03 mag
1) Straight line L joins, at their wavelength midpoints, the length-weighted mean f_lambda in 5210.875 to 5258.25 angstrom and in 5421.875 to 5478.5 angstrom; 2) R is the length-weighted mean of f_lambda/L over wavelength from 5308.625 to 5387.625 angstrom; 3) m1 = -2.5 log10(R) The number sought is -0.09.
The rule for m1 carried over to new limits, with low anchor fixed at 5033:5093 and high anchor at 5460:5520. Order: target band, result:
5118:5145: 0.037 mag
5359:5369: -0.123 mag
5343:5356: -0.114 mag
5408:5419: 0.059 mag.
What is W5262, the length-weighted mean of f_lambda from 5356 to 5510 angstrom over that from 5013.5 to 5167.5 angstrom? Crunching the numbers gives 1.12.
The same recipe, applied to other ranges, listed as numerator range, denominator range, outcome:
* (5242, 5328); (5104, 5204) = 1.08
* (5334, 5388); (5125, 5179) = 1.22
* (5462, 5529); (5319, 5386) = 0.96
